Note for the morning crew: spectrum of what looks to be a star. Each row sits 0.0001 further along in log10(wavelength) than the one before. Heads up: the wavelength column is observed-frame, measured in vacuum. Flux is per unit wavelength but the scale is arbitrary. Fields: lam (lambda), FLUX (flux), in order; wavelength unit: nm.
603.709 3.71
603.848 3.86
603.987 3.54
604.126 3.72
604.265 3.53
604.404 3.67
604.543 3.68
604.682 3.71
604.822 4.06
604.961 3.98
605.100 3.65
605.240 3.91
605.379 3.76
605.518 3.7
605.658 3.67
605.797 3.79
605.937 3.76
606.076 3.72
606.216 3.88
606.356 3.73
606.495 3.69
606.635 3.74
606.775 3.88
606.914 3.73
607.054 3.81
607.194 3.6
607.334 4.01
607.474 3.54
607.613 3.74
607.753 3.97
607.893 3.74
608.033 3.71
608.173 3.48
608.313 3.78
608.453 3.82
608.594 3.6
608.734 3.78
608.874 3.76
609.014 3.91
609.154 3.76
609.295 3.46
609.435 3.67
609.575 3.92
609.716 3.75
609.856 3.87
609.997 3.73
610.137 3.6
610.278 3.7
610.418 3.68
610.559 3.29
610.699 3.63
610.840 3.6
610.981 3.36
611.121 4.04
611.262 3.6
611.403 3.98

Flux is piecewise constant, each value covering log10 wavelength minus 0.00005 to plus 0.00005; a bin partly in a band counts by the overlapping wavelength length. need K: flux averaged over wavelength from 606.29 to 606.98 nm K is 3.76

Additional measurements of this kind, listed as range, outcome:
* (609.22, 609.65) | 3.68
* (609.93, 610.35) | 3.68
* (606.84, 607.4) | 3.79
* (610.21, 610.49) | 3.69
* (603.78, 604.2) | 3.71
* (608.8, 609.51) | 3.72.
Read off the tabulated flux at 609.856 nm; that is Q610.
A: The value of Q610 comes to 3.87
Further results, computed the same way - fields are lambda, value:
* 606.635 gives 3.74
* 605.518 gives 3.7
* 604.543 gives 3.68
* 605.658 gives 3.67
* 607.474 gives 3.54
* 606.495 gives 3.69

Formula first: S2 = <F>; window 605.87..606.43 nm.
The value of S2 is 3.77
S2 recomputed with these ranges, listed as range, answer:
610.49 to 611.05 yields 3.47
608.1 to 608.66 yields 3.67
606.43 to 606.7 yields 3.71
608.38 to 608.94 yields 3.74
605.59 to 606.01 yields 3.74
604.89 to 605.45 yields 3.83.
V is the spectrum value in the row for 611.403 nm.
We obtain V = 3.98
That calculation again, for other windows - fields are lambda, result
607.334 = 4.01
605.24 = 3.91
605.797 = 3.79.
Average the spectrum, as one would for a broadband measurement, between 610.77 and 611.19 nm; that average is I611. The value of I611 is 3.67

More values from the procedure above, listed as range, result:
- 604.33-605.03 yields 3.82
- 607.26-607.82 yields 3.82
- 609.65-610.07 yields 3.79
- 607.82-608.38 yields 3.68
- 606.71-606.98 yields 3.82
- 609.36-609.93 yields 3.8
